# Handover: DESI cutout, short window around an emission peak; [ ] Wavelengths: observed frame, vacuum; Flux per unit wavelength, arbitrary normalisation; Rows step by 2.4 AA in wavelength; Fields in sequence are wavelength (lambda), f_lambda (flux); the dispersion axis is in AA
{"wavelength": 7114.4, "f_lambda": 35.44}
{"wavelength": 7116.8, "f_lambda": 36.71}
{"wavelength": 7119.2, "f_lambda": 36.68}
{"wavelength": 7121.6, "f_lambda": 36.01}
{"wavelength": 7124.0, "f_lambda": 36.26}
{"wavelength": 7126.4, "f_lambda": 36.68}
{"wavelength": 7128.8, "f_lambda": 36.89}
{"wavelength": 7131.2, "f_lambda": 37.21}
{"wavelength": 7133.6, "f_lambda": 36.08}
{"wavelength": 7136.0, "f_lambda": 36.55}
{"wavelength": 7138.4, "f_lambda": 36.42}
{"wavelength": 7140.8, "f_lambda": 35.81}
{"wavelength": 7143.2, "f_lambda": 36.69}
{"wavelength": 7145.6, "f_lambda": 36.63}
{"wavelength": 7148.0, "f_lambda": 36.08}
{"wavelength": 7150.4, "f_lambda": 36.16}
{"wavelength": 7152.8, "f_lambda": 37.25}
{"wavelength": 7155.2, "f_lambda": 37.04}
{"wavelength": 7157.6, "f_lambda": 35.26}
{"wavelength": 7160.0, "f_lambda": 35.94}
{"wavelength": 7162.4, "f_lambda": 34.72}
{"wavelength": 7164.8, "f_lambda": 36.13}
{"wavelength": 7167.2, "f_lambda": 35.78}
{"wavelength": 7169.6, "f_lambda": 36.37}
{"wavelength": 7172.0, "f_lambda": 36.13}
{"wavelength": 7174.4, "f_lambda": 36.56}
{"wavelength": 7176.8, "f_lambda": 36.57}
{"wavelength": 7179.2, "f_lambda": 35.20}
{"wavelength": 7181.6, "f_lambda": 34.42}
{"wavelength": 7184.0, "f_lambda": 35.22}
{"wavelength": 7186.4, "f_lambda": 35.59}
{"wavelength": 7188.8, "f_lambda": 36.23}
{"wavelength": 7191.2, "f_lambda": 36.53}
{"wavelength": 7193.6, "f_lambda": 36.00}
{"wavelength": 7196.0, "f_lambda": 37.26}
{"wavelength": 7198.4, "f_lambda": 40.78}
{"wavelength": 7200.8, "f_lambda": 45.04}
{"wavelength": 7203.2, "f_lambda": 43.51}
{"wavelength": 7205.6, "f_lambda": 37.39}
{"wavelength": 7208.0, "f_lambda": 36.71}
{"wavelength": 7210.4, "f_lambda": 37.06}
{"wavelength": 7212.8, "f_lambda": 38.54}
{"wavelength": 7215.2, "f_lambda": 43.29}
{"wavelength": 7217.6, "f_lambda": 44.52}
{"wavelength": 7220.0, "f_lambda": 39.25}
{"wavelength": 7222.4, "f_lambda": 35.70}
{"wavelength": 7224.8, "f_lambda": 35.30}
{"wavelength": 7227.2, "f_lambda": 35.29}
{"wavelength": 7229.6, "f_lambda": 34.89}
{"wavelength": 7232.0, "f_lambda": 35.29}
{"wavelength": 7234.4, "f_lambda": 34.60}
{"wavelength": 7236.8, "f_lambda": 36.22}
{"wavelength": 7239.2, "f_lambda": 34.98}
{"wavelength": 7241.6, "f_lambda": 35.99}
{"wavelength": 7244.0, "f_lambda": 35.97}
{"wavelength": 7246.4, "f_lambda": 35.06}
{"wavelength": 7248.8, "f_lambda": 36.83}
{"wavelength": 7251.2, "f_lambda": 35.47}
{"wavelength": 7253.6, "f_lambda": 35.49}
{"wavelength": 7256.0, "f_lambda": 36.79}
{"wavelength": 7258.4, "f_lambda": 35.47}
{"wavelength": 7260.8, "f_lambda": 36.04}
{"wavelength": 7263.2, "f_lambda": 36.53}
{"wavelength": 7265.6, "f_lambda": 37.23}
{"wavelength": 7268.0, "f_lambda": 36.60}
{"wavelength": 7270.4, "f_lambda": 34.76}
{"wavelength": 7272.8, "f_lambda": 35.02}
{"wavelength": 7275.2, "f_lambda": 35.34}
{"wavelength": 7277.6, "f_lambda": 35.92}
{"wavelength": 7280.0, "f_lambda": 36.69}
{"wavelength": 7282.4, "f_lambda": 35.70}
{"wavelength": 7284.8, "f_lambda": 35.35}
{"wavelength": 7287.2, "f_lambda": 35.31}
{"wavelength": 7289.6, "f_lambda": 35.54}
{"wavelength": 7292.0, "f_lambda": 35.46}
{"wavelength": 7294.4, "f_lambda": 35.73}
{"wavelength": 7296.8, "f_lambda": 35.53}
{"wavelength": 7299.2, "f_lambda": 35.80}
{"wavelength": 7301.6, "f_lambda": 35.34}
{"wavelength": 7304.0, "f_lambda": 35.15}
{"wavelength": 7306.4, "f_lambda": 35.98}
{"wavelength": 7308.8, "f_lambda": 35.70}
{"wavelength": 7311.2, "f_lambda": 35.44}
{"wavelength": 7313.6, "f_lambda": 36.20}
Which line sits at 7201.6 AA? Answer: [S II]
